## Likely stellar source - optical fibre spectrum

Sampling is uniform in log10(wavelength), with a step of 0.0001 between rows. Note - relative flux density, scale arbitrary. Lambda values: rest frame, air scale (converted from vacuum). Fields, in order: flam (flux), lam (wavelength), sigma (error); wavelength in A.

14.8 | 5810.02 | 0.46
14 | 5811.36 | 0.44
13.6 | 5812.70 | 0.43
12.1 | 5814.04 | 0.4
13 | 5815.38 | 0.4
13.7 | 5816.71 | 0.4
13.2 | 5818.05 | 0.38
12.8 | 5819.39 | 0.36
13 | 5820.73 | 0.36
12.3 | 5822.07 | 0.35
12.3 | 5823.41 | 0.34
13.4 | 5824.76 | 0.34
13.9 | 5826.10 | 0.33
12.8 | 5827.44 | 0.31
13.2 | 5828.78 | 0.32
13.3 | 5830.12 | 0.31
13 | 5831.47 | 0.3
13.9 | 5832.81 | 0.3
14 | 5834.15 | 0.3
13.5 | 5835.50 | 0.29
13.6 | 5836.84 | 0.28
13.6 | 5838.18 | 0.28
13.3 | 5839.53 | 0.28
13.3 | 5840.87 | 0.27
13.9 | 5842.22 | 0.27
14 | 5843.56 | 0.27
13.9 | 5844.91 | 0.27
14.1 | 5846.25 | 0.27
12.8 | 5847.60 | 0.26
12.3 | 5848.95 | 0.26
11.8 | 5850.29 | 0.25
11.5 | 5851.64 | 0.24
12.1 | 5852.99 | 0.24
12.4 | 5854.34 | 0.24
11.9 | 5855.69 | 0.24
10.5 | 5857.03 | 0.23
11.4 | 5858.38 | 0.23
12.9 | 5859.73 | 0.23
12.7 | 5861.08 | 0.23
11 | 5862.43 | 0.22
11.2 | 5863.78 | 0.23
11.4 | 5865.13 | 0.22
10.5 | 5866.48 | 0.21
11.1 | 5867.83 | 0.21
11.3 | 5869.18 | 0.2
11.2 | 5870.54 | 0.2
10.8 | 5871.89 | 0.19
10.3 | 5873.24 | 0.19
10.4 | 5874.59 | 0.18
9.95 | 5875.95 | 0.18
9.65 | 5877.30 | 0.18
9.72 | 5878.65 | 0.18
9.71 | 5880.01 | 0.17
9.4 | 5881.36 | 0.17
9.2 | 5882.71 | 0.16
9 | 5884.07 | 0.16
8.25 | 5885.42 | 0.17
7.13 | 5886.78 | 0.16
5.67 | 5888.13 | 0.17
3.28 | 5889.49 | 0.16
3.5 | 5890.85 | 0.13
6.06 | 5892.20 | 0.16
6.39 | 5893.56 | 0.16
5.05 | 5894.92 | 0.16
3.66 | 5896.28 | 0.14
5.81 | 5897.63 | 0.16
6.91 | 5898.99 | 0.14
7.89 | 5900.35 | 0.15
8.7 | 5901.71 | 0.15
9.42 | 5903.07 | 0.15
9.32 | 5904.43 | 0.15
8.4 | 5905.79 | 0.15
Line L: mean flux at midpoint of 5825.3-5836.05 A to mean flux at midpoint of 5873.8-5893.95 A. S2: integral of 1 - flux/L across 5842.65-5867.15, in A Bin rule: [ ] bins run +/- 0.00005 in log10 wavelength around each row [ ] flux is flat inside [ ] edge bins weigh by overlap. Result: -2.8 A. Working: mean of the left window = 13.4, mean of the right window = 7.85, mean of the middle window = 12.2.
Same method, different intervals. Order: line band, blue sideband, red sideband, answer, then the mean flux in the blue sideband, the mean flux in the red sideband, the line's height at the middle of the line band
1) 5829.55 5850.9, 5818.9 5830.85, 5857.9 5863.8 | -1.5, 13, 11.9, 12.5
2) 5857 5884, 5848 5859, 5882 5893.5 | -4.7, 11.8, 6.51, 9.16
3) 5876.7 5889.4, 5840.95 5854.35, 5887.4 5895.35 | -3.5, 12.9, 5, 6.51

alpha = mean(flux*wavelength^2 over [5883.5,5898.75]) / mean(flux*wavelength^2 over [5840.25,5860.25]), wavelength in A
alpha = 0.5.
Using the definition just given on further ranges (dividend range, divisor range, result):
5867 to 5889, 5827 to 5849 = 0.71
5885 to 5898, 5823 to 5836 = 0.41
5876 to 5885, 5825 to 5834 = 0.72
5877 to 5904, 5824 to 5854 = 0.55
